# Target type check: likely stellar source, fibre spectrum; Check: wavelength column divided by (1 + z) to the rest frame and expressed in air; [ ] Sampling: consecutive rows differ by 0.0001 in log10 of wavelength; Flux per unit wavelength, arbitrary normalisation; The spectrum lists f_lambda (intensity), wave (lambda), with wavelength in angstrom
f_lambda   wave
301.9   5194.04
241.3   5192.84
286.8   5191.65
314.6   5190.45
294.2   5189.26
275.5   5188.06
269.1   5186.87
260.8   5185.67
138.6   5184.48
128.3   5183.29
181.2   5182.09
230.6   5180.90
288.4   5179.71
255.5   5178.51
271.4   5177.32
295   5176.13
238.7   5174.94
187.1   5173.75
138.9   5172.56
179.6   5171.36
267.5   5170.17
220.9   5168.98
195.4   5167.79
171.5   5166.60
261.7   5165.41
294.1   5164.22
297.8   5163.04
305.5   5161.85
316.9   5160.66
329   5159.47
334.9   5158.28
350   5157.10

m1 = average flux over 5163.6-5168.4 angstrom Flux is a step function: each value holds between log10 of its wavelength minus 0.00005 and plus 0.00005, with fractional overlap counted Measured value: 231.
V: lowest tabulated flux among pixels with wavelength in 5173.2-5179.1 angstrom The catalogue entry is 187.1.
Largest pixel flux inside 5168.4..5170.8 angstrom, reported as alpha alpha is 267.5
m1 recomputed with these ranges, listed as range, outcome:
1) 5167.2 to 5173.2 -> 200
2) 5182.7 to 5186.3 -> 177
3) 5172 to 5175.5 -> 188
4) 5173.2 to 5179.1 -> 250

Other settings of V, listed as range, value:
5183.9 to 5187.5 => 138.6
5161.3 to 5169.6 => 171.5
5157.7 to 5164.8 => 294.1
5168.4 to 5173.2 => 138.9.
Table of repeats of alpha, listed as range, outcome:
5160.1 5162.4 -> 316.9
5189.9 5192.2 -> 314.6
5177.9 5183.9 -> 288.4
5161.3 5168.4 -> 305.5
